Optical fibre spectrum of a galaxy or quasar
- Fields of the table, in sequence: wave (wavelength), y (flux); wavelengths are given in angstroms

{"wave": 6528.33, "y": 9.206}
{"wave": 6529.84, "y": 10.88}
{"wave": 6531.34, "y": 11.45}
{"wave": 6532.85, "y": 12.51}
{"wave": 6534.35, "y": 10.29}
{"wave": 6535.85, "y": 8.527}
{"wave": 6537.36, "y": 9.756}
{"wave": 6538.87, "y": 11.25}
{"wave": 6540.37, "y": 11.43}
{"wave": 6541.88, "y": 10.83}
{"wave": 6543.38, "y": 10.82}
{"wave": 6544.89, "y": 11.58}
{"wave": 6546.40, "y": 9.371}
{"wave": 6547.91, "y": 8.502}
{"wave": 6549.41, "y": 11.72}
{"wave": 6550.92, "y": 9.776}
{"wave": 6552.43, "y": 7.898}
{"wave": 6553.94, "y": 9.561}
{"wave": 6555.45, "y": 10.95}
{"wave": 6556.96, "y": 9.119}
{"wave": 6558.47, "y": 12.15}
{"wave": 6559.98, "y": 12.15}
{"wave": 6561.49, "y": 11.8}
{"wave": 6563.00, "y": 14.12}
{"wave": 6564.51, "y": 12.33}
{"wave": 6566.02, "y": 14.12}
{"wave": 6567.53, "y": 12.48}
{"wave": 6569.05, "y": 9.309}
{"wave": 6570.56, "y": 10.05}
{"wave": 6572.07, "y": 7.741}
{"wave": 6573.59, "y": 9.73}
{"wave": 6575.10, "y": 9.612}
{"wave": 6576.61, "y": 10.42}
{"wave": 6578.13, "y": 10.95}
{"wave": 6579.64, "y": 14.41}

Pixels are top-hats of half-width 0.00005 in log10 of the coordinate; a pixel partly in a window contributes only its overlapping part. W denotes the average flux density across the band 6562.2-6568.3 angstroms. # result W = 13.2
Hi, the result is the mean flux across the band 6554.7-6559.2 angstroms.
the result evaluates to 10.7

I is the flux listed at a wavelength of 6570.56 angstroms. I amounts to 10.05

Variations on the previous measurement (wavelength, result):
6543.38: 10.82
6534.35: 10.29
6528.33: 9.206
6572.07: 7.741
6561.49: 11.8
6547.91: 8.502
